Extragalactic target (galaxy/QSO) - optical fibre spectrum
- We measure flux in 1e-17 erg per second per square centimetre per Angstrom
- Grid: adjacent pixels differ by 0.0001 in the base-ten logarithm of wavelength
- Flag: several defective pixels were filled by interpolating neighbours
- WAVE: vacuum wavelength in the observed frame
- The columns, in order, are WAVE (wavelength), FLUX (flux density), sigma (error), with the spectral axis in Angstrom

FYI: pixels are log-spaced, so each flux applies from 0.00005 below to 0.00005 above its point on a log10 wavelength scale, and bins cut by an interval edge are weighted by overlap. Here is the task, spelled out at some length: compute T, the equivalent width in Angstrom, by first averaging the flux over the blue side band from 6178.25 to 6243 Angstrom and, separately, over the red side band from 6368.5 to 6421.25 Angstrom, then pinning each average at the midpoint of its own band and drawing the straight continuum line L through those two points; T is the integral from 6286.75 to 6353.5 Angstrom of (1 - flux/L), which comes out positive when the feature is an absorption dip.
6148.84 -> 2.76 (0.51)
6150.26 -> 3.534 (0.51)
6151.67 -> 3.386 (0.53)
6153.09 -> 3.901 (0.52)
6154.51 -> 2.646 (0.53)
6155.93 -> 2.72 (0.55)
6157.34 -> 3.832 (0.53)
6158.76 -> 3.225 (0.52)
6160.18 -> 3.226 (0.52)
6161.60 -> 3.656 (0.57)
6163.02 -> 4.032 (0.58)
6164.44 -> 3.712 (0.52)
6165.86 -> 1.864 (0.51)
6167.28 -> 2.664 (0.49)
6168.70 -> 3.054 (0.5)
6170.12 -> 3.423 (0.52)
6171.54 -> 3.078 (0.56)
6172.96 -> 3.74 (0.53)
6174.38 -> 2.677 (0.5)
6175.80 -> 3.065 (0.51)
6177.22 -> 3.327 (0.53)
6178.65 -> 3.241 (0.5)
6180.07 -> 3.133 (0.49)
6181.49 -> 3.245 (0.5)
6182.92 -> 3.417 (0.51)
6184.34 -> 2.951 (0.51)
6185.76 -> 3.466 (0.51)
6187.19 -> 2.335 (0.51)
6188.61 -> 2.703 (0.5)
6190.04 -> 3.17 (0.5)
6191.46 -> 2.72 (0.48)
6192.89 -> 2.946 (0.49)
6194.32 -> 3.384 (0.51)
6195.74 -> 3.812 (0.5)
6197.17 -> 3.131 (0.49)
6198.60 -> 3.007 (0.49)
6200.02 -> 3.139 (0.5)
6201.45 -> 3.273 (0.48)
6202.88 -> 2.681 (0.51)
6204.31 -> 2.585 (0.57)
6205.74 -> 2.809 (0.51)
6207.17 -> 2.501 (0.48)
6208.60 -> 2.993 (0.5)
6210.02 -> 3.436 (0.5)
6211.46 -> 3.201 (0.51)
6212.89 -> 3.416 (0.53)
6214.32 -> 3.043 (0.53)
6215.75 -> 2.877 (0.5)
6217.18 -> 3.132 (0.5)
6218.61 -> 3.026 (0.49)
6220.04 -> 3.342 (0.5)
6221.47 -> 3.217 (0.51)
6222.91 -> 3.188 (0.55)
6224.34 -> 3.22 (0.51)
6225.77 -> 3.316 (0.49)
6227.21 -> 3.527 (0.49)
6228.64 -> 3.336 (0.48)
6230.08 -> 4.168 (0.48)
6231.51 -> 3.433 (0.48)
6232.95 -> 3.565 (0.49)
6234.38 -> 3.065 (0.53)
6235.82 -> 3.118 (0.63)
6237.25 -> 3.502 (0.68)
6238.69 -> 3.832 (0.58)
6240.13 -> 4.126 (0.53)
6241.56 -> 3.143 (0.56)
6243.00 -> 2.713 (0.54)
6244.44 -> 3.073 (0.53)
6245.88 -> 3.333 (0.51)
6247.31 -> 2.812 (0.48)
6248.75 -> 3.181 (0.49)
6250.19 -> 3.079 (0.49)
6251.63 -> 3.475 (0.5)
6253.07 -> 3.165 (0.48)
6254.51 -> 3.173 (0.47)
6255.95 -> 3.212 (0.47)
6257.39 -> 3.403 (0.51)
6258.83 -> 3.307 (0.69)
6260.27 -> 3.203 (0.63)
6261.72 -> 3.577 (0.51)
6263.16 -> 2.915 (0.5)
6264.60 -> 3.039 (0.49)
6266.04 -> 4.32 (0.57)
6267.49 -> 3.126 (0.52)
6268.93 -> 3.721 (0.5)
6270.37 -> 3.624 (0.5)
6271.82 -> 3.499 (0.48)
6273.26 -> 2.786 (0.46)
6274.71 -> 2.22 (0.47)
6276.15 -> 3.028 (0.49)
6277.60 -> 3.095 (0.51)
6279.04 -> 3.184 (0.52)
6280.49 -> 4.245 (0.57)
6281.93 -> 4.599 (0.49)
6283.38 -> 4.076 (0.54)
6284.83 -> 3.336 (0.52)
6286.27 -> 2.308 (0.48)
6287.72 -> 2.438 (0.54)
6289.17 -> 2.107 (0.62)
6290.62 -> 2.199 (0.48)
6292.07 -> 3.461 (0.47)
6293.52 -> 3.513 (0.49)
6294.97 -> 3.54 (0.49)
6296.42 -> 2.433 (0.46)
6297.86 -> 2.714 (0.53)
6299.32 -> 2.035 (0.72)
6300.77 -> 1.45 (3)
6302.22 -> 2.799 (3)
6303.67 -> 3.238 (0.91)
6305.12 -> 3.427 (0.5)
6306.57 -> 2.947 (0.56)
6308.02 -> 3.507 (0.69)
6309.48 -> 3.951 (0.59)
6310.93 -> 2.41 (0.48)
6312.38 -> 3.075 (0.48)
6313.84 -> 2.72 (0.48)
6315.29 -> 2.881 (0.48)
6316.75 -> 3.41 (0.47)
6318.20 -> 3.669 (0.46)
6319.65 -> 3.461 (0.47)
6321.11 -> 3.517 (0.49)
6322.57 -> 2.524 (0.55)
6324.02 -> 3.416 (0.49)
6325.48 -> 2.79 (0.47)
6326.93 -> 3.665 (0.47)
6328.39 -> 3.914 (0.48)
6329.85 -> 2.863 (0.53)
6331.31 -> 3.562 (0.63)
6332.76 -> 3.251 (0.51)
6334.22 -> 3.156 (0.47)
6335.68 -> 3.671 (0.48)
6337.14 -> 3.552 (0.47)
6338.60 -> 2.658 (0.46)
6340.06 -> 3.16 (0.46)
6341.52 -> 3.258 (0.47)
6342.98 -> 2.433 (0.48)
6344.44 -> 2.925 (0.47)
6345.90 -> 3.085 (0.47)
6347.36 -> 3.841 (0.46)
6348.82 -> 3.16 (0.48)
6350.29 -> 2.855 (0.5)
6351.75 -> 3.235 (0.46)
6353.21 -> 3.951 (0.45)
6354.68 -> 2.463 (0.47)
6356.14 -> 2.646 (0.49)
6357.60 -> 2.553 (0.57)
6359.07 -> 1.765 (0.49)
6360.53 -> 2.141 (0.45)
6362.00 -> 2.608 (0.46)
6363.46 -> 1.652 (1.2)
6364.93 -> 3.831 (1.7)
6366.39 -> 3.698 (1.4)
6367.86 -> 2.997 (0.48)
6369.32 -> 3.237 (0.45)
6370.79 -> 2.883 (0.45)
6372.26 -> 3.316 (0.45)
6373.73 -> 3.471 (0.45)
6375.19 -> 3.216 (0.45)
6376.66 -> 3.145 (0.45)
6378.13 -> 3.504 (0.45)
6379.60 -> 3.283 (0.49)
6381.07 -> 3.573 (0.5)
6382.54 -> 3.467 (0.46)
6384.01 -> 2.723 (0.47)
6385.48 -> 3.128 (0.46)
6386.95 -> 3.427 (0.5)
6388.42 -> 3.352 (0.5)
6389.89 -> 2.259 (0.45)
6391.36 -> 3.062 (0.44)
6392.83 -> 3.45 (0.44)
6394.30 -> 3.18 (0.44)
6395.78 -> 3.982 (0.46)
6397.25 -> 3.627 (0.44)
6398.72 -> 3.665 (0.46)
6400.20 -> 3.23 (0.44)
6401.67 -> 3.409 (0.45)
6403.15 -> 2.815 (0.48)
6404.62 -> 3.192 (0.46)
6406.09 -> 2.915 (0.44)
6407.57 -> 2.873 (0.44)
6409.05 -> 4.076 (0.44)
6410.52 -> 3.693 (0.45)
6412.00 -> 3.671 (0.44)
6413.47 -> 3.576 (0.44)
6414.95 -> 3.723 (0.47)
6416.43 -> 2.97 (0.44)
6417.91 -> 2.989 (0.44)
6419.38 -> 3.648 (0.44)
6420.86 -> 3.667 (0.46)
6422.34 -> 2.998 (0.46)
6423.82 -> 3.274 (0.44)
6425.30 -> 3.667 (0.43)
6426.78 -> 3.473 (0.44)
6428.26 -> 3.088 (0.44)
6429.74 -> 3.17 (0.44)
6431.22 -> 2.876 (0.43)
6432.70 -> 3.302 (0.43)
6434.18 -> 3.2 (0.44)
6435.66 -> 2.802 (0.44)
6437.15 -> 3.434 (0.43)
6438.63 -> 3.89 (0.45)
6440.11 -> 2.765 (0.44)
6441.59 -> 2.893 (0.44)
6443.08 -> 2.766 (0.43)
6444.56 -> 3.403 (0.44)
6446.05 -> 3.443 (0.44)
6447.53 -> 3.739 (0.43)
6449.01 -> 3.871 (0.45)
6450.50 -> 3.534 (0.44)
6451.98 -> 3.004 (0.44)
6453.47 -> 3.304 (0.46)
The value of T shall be 3.9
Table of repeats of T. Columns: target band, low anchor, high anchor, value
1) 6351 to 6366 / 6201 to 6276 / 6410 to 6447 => 2.58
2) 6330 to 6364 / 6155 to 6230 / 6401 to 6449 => 3.20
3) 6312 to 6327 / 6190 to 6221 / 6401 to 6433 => 0.15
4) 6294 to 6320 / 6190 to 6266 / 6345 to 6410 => 1.60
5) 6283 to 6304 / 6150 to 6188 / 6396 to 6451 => 3.35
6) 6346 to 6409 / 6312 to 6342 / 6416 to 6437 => 2.25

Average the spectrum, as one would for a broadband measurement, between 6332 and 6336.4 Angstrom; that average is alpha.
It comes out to 3.36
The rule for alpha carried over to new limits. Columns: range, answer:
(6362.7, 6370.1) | 3.08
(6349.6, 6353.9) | 3.35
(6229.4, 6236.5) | 3.47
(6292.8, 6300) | 2.85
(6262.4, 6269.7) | 3.43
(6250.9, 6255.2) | 3.27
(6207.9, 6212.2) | 3.21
